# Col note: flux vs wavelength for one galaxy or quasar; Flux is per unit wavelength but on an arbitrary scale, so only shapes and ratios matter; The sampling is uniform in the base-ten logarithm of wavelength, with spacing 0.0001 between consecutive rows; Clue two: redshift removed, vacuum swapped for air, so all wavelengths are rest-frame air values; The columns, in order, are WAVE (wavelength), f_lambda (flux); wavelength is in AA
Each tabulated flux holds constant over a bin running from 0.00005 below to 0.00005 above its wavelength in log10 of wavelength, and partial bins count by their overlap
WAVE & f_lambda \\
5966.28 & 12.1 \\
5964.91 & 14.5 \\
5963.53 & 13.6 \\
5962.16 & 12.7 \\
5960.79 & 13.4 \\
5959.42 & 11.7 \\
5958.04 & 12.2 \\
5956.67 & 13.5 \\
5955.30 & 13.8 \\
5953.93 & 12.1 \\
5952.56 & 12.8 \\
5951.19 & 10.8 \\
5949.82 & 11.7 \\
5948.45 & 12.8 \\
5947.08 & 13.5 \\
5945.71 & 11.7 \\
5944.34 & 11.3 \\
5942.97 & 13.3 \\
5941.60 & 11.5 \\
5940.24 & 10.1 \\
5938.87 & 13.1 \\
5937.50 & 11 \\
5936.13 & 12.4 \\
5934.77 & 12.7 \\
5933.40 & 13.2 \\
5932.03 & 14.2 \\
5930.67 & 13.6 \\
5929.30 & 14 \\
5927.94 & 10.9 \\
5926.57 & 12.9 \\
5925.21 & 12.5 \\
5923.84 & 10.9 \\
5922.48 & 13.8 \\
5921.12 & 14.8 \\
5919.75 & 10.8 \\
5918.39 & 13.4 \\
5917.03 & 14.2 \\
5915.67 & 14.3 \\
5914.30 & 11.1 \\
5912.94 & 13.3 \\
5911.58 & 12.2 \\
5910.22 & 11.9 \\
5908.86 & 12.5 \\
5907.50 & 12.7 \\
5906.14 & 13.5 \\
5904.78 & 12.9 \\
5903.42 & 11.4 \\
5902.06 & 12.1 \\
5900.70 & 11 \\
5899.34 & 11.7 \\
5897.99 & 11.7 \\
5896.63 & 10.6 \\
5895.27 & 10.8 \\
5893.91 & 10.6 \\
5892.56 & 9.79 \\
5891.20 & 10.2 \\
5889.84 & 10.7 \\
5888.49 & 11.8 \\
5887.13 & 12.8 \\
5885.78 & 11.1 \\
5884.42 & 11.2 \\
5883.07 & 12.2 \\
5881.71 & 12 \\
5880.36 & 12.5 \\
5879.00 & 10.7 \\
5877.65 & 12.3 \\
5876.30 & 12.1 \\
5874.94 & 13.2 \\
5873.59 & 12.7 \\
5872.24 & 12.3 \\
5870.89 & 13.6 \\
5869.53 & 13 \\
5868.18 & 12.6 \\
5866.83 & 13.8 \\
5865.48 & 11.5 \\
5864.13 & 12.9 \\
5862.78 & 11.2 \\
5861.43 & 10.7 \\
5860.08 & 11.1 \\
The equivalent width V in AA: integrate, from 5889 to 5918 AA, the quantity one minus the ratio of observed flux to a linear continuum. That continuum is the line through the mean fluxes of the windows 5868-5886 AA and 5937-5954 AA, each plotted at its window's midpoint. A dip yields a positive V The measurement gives 0.6 AA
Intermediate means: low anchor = 12.3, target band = 11.9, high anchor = 12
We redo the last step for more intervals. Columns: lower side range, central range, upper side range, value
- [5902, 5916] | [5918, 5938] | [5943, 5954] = -0.7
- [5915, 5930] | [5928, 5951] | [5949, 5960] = 0.4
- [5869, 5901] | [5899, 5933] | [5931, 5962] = -1.7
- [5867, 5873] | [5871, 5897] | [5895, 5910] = 1.9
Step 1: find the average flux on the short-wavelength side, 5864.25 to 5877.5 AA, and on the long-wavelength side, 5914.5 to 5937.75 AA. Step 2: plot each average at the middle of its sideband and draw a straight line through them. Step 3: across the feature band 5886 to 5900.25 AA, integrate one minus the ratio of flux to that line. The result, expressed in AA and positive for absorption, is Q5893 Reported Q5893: 1.9 AA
